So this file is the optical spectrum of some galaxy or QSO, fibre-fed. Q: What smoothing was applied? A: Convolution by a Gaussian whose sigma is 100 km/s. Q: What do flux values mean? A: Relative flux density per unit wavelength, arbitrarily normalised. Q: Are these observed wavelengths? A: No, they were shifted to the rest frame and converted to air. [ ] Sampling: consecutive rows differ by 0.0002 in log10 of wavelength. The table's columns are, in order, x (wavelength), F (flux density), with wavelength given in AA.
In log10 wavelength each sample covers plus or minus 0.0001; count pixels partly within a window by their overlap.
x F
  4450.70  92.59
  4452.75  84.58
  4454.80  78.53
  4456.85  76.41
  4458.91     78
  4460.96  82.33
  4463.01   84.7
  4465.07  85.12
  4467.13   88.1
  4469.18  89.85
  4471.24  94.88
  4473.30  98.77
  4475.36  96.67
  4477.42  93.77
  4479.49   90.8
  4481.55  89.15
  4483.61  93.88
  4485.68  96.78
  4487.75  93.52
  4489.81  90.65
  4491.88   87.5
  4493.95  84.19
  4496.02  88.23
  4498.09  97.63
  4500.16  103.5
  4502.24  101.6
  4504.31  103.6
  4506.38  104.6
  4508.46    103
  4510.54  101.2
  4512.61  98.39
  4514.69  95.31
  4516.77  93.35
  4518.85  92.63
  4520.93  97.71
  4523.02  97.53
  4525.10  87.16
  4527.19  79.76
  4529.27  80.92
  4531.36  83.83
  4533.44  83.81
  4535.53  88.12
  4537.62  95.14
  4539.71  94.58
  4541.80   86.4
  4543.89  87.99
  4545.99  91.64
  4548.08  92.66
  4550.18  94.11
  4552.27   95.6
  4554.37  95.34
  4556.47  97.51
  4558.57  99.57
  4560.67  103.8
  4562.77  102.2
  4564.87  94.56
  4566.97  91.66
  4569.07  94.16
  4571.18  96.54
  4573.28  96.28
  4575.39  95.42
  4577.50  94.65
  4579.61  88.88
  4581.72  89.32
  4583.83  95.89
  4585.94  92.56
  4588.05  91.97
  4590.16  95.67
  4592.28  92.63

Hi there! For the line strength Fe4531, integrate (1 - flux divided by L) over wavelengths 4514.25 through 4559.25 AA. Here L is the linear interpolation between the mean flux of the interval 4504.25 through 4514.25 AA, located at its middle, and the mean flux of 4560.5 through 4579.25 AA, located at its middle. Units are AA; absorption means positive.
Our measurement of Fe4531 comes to 3.5 AA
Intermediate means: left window 102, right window 96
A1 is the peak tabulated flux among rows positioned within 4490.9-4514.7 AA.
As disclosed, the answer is 104.6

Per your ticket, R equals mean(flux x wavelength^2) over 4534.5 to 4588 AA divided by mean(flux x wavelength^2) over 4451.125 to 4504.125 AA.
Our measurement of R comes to 1.1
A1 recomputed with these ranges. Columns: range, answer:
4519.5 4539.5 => 97.71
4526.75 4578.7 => 103.8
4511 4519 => 98.39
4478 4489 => 96.78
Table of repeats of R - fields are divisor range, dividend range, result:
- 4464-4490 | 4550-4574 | 1.09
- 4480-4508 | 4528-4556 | 0.97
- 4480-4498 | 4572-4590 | 1.07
